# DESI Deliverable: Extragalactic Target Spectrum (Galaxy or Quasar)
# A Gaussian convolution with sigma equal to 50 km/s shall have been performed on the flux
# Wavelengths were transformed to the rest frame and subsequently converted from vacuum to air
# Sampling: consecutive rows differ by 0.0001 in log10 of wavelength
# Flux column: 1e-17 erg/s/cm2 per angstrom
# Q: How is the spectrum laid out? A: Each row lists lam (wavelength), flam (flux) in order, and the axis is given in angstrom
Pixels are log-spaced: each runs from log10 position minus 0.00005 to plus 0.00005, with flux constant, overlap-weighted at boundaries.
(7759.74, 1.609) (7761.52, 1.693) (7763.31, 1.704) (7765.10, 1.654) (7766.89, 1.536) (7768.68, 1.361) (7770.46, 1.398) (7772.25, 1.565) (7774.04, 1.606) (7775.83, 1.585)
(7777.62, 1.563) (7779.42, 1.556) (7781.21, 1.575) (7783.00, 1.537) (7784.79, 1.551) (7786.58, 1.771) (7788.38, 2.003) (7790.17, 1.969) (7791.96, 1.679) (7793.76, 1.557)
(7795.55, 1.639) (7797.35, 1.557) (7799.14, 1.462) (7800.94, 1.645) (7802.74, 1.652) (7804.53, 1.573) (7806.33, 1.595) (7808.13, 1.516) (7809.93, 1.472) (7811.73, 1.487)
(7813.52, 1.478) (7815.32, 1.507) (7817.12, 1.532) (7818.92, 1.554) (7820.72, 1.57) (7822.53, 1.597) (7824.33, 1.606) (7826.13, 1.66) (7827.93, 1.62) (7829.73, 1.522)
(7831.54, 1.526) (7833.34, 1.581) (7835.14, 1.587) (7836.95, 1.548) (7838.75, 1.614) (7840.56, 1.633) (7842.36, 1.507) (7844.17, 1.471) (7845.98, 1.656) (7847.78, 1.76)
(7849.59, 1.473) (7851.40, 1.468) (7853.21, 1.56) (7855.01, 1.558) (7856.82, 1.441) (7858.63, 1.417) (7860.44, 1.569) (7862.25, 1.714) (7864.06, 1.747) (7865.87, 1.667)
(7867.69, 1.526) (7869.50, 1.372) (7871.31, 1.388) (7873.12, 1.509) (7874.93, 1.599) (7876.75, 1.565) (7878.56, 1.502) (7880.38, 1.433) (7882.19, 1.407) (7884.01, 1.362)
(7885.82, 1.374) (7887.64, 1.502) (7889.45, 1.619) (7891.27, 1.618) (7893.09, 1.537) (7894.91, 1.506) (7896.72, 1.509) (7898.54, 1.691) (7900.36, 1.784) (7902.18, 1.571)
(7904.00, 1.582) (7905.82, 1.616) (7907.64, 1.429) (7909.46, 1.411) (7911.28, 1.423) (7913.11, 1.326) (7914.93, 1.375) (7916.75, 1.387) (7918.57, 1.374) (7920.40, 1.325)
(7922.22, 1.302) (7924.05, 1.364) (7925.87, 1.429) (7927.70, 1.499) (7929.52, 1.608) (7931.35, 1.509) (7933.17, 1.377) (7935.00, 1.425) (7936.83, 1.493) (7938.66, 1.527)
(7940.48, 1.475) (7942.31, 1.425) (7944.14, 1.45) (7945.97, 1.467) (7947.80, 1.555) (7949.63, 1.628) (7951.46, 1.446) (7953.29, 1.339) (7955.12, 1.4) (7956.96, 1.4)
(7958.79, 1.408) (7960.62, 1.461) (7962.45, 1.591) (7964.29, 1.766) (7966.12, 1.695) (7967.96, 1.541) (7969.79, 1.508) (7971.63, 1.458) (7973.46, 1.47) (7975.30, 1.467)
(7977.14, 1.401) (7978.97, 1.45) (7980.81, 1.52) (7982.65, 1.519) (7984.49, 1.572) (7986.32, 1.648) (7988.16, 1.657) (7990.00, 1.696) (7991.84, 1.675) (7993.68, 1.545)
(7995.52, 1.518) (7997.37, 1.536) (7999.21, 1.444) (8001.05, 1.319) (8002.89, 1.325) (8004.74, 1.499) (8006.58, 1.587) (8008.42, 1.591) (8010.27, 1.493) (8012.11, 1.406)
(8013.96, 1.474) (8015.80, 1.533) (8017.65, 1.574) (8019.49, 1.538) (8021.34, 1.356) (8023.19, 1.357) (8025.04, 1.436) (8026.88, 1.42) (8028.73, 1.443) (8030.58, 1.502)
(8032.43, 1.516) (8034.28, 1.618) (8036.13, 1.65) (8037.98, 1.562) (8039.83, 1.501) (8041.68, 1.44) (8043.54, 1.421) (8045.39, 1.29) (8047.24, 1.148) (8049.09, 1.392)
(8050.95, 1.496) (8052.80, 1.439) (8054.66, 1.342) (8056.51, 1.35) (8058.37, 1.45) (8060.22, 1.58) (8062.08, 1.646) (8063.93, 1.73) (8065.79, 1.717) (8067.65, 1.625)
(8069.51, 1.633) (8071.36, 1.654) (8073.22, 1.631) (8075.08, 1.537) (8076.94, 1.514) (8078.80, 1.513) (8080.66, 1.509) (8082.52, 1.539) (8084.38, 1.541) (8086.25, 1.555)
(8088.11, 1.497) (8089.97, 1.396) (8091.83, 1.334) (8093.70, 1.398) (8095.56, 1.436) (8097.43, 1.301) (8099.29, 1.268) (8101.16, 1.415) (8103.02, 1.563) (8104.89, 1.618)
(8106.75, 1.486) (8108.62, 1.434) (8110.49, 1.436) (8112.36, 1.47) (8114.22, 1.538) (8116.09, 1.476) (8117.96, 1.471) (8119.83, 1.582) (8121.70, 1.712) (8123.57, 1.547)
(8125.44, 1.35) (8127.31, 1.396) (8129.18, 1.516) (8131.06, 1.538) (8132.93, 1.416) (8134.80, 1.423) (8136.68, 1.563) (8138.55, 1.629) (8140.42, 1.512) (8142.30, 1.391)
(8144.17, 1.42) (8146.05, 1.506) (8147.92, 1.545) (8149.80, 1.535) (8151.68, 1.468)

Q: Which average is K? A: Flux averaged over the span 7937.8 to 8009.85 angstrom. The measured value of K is 1.51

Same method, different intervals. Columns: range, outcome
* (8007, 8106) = 1.49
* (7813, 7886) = 1.54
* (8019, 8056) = 1.44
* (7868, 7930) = 1.48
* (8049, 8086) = 1.55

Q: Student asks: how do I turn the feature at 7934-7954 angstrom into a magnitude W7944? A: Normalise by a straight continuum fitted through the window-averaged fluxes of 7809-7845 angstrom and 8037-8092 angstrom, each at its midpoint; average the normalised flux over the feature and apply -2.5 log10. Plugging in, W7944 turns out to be 0.04 mag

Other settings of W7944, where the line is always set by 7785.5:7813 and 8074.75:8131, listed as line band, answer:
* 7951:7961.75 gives 0.105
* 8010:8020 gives 0.015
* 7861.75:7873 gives 0.028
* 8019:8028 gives 0.077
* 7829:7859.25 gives 0.043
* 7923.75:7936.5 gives 0.074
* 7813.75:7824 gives 0.052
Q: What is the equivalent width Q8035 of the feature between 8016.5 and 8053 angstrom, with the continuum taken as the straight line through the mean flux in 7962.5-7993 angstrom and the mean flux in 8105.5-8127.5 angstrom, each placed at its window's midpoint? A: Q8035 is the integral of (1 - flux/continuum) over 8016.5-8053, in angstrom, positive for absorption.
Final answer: 1.9 angstrom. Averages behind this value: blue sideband 1.57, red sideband 1.5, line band 1.46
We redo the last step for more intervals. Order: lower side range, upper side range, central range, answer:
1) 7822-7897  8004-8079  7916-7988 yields 2.0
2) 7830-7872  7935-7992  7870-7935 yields 2.5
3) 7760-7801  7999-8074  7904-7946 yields 2.9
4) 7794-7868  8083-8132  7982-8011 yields -0.5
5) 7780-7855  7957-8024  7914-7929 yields 1.5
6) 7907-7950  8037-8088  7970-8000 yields -1.4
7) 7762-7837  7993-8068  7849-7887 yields 1.2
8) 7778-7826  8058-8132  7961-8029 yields 1.3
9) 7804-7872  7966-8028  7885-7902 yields -0.4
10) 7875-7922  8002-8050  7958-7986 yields -1.0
